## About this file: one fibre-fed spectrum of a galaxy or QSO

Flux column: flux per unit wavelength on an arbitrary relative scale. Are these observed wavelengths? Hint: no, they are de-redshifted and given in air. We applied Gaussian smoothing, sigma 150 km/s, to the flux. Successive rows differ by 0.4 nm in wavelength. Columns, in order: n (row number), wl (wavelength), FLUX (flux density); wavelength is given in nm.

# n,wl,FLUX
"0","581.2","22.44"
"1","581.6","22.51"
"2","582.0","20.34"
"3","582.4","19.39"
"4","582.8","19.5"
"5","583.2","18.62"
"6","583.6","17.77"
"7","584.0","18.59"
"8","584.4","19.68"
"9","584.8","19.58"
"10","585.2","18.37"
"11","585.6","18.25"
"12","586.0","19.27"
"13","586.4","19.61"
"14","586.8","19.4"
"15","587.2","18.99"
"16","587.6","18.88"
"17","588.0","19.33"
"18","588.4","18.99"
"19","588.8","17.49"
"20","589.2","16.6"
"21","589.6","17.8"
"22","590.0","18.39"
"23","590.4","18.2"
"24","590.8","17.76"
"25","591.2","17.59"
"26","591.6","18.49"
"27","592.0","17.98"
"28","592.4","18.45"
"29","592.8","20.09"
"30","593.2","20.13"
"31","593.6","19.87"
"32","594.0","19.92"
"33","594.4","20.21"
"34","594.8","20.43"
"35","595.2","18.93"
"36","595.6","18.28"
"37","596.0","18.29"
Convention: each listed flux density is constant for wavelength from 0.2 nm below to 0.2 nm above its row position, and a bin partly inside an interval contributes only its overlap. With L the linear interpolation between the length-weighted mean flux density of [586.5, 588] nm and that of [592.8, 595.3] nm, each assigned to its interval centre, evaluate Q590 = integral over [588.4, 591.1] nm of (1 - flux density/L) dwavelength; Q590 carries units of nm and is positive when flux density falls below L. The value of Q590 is 0.23 nm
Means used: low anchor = 19.2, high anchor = 20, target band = 17.8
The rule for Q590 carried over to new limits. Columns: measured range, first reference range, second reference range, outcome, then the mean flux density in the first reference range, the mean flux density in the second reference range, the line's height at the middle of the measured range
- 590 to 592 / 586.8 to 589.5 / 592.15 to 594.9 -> 0.12 nm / 18.4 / 19.8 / 19.2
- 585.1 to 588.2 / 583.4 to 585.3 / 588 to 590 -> -0.11 nm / 18.8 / 17.9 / 18.4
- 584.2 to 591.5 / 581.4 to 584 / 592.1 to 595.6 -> 0.39 nm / 19.6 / 19.6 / 19.6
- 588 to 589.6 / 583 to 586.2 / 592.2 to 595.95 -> 0.10 nm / 18.8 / 19.5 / 19.1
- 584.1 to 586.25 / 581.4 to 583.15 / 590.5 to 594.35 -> 0.09 nm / 20.3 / 19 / 19.9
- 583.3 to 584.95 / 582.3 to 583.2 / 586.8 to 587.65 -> 0.03 nm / 19.3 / 19.1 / 19.2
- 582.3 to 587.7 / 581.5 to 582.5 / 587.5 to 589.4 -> 0.15 nm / 20.7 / 18.2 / 19.6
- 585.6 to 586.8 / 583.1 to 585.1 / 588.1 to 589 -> -0.04 nm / 18.8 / 18.4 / 18.6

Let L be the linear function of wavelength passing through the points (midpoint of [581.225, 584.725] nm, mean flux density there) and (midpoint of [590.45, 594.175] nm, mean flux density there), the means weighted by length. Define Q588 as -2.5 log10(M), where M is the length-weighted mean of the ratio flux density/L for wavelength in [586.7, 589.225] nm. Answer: 0.04 mag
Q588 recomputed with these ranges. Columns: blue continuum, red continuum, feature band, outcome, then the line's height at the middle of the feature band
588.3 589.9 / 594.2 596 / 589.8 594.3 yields -0.02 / 18.5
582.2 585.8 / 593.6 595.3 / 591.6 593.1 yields 0.05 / 19.7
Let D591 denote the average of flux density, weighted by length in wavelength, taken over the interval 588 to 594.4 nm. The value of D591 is 18.6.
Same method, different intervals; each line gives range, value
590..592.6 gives 18.1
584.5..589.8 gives 18.7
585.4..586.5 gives 19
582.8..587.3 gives 18.9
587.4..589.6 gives 18.2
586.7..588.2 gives 19.1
